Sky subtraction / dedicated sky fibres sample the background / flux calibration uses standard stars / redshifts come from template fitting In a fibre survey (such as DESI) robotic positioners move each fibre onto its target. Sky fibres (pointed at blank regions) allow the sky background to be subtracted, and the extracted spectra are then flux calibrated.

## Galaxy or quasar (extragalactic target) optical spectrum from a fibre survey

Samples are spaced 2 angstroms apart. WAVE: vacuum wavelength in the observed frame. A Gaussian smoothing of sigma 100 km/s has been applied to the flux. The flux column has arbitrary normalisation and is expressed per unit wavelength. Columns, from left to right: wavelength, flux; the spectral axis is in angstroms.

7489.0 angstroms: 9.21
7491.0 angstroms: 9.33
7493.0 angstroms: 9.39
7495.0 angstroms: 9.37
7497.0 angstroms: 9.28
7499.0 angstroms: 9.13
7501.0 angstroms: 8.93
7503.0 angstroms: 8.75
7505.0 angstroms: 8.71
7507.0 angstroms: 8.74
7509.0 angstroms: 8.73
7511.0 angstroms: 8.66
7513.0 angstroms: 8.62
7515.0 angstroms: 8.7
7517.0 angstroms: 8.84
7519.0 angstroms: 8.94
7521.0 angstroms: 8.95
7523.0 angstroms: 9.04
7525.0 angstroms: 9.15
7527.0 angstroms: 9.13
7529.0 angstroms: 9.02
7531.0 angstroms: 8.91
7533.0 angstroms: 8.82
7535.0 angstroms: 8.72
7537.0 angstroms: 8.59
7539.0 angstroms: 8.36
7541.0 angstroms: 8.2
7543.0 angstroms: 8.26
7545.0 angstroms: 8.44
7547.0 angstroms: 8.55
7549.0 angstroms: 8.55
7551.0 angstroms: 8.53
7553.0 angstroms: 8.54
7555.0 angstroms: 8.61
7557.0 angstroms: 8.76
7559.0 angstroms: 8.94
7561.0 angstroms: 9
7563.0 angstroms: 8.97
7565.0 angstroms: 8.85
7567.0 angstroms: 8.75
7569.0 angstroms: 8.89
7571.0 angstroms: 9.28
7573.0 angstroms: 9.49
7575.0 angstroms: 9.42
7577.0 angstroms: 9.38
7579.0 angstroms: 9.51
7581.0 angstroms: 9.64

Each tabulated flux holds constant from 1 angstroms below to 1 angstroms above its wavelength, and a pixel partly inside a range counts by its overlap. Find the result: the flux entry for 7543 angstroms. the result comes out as 8.26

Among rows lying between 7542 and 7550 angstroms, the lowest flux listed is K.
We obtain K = 8.26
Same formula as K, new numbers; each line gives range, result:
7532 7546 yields 8.2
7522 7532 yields 8.91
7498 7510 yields 8.71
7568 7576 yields 8.89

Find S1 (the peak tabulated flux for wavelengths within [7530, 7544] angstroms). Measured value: 8.91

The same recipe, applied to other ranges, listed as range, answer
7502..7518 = 8.84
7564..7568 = 8.85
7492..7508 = 9.39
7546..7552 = 8.55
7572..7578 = 9.49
